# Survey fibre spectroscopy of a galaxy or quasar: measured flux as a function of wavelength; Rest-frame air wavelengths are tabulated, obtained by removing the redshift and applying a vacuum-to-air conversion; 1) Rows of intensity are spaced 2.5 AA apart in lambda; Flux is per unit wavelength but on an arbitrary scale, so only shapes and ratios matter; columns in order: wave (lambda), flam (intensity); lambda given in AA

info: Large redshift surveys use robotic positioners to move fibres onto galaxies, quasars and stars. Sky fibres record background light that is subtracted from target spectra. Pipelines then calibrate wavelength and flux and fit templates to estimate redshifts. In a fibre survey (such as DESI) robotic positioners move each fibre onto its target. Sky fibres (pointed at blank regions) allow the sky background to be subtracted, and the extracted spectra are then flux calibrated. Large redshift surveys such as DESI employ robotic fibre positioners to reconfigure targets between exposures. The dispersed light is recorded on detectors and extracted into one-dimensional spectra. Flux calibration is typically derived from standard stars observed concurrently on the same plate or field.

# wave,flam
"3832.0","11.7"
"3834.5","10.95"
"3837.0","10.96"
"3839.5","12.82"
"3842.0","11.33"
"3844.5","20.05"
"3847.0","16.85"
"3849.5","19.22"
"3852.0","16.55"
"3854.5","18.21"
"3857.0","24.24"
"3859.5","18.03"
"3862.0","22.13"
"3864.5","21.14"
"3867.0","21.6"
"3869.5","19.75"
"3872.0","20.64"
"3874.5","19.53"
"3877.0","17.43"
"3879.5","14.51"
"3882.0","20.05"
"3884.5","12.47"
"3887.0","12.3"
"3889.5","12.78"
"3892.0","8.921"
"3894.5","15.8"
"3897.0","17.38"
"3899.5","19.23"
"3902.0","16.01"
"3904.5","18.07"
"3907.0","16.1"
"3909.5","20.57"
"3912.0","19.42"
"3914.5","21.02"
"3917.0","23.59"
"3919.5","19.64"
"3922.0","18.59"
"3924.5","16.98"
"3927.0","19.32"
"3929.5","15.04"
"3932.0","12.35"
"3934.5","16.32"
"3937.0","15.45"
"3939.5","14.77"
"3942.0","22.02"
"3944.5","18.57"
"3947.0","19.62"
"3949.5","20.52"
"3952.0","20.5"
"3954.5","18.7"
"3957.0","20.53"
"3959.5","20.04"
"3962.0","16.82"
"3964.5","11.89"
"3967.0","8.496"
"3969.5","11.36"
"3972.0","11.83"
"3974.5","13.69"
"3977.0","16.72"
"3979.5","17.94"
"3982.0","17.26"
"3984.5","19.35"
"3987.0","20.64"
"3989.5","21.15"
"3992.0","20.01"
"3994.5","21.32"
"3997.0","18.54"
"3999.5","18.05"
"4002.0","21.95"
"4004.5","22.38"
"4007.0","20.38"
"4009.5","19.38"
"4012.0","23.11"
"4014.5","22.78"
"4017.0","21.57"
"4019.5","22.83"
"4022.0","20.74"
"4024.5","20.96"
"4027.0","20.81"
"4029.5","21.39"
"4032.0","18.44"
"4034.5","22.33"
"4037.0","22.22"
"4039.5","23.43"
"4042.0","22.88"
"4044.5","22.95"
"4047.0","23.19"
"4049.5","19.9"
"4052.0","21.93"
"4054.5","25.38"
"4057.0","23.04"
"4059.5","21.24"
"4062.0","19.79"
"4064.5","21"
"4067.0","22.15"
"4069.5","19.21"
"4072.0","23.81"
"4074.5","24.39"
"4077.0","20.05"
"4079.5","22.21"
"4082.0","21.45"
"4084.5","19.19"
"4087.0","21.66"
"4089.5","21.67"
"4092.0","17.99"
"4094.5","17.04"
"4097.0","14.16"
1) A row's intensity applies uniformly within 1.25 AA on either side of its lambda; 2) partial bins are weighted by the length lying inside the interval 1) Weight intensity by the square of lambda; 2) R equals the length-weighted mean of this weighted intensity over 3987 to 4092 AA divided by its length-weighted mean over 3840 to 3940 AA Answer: 1.3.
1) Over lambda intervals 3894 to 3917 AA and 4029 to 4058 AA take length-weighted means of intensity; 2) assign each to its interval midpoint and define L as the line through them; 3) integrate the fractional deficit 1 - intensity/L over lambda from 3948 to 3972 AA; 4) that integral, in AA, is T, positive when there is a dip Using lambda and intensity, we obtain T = 4.4 AA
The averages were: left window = 18.5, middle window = 16.3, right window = 22.3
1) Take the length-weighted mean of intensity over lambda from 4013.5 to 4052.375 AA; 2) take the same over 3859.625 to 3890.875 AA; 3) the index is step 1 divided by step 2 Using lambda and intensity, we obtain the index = 1.22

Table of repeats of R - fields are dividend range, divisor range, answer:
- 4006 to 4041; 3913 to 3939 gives 1.27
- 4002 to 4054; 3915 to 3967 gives 1.27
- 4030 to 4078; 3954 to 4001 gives 1.34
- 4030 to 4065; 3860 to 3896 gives 1.40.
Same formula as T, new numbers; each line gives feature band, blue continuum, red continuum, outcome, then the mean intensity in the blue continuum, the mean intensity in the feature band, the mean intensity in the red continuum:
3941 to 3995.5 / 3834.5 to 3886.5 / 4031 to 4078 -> 6.52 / 17.6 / 17.6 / 22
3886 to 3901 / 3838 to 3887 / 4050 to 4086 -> 3.35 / 18.1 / 14.5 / 21.7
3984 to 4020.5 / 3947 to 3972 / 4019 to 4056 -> -2.72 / 16.5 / 20.9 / 21.9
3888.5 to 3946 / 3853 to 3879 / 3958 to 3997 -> 3.53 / 20.1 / 17.3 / 16.7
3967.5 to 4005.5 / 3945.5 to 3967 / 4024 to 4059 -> 3.09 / 18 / 17.9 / 22.1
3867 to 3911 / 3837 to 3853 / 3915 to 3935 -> 0.48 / 15.7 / 16.7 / 17.9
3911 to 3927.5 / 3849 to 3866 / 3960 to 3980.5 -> -3.21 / 20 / 19.8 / 13.8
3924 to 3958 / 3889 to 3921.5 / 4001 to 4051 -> 1.80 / 17.7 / 17.9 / 21.7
